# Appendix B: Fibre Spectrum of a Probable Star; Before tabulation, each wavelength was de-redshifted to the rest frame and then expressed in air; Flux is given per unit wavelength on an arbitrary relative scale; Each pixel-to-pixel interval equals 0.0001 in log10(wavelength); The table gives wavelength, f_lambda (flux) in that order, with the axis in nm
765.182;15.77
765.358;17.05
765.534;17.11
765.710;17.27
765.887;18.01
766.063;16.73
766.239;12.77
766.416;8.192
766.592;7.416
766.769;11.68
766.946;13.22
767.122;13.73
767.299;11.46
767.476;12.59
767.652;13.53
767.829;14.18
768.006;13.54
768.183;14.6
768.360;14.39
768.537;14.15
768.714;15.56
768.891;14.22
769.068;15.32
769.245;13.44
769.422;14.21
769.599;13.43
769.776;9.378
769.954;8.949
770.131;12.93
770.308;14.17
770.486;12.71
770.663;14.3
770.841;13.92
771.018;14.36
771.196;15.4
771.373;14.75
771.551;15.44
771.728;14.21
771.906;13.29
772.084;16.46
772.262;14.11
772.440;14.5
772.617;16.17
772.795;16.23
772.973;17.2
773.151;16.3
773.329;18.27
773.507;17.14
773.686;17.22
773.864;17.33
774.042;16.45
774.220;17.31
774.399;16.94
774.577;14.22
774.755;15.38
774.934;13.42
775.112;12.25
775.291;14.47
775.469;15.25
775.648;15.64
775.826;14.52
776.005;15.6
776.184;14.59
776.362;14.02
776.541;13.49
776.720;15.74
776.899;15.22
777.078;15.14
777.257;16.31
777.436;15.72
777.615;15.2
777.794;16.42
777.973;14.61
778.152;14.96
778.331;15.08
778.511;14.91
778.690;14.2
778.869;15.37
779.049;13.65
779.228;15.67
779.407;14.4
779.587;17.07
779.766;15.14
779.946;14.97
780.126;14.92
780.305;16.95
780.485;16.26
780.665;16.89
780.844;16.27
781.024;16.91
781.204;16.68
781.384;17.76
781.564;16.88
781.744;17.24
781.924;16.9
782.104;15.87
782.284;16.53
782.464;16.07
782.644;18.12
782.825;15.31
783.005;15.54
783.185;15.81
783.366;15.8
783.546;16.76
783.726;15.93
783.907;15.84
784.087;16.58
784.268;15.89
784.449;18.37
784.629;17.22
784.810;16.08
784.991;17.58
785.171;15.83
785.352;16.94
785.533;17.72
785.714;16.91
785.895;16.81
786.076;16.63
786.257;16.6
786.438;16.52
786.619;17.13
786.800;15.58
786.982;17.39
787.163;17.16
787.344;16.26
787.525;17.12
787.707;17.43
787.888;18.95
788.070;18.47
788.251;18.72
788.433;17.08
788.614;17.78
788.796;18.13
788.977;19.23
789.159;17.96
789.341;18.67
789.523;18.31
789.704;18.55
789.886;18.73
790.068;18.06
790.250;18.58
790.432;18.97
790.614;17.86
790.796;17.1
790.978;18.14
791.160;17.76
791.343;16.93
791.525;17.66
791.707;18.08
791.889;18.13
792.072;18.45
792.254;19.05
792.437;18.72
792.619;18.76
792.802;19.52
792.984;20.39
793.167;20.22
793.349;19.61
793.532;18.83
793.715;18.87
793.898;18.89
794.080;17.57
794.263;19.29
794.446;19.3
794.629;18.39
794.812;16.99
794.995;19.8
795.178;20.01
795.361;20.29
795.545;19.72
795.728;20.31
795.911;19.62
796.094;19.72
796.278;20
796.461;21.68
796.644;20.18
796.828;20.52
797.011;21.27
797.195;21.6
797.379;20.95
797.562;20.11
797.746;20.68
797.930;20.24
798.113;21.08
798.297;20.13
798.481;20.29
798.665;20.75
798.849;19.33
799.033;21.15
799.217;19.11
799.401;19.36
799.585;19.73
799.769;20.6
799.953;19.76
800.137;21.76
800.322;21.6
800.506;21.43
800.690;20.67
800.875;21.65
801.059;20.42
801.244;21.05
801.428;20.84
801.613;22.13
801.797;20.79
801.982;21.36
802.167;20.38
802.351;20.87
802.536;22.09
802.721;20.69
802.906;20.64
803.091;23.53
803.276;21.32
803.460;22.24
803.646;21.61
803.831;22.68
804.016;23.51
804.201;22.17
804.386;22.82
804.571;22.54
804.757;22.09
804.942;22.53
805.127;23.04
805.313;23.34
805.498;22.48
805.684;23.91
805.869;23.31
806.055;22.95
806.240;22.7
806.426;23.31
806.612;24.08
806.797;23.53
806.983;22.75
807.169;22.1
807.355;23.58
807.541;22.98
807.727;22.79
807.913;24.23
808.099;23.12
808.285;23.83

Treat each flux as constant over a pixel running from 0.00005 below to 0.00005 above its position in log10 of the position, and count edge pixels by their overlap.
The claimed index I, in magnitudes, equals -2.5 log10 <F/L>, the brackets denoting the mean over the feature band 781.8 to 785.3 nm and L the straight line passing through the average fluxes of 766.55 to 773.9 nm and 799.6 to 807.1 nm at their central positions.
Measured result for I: 0.06 mag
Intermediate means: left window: 14.2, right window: 22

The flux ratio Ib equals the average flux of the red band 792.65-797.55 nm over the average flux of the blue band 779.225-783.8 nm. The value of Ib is 1.2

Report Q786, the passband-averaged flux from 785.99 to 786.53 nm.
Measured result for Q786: 16.6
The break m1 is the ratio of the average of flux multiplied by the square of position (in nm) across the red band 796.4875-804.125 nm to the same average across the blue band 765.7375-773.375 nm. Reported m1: 1.6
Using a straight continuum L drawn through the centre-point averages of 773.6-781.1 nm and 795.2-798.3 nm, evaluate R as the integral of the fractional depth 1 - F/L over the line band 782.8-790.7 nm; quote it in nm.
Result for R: 0.26 nm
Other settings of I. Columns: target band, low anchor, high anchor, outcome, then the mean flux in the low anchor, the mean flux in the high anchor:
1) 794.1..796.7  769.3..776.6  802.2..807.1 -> 0.04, 14.8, 22.5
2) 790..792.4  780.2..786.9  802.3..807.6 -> 0.04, 16.6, 22.6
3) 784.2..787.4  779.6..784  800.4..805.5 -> 0.03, 16.3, 21.8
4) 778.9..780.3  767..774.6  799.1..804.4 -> 0.09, 14.6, 21.2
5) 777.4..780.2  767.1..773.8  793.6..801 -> 0.07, 14.4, 20.1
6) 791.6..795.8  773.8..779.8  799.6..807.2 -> 0.02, 15.2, 22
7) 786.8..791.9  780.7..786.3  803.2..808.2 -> 0.02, 16.6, 22.9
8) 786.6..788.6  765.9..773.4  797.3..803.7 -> 0.03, 13.9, 20.9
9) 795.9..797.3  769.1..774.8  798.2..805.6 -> -0.02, 14.9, 21.4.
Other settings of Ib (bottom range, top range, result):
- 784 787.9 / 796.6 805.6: 1.26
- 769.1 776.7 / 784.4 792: 1.19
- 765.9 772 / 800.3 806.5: 1.65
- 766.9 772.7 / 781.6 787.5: 1.20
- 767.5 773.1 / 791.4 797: 1.36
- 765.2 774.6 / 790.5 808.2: 1.43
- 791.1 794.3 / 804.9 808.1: 1.24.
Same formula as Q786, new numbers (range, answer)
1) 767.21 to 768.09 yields 13.1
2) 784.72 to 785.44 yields 16.6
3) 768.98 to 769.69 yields 14.1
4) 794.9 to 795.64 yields 19.9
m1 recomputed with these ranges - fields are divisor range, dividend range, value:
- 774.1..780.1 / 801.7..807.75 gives 1.60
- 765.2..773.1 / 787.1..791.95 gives 1.35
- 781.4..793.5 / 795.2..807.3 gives 1.27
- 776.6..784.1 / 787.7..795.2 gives 1.20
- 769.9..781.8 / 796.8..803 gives 1.44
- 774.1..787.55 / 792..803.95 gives 1.33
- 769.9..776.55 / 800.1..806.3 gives 1.58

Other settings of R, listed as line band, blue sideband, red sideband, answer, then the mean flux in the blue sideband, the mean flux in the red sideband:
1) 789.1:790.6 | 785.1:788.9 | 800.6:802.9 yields -0.04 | 17.2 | 21.1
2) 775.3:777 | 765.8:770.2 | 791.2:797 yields 0.02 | 13.1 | 19.2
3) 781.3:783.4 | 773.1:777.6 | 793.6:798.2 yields 0.06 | 15.5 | 19.9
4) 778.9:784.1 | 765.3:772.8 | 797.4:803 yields 0.15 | 13.9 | 20.7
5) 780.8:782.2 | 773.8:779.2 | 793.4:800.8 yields -0.05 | 15.1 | 20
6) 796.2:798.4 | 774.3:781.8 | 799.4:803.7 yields -0.07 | 15.4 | 21.1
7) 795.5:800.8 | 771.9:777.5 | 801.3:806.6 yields 0.11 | 15.5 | 22.2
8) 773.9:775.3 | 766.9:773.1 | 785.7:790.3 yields -0.02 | 14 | 17.6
